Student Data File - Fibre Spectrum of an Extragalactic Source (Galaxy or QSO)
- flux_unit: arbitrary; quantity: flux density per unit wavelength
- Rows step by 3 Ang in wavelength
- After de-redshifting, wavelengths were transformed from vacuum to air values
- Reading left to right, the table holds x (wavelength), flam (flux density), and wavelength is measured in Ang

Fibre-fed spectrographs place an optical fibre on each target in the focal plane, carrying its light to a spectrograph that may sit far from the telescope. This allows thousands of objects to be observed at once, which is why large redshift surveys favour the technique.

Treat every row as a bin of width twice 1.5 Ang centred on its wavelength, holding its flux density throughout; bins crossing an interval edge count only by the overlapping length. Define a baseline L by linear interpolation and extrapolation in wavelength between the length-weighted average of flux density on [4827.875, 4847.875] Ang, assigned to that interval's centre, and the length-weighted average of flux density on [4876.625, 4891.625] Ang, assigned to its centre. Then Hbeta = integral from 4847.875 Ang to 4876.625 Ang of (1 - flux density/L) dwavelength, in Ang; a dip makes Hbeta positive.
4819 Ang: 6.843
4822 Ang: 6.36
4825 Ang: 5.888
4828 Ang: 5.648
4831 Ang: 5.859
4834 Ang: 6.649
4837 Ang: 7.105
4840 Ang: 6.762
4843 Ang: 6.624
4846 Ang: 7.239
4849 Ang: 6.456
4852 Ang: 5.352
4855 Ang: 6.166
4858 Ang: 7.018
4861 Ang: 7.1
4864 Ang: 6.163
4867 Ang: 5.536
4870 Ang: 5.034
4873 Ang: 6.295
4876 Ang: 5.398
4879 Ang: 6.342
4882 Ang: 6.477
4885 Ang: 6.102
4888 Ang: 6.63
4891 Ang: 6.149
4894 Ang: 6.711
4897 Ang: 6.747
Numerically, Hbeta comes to 1.70 Ang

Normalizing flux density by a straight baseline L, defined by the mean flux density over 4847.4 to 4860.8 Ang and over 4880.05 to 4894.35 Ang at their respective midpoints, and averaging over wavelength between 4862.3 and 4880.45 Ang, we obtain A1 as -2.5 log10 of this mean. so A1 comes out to 0.10 mag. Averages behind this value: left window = 6.34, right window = 6.39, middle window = 5.81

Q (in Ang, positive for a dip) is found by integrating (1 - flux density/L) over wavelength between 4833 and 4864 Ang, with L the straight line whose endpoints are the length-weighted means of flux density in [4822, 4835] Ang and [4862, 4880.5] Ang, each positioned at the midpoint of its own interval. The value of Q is -3.6 Ang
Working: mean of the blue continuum 6.03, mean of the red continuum 5.83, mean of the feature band 6.62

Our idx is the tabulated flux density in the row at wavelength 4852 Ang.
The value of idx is 5.352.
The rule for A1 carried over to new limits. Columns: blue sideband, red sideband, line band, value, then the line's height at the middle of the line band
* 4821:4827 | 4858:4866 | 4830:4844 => -0.06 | 6.26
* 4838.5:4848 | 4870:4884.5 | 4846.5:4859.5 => 0.05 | 6.61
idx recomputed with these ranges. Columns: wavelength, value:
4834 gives 6.649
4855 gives 6.166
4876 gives 5.398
